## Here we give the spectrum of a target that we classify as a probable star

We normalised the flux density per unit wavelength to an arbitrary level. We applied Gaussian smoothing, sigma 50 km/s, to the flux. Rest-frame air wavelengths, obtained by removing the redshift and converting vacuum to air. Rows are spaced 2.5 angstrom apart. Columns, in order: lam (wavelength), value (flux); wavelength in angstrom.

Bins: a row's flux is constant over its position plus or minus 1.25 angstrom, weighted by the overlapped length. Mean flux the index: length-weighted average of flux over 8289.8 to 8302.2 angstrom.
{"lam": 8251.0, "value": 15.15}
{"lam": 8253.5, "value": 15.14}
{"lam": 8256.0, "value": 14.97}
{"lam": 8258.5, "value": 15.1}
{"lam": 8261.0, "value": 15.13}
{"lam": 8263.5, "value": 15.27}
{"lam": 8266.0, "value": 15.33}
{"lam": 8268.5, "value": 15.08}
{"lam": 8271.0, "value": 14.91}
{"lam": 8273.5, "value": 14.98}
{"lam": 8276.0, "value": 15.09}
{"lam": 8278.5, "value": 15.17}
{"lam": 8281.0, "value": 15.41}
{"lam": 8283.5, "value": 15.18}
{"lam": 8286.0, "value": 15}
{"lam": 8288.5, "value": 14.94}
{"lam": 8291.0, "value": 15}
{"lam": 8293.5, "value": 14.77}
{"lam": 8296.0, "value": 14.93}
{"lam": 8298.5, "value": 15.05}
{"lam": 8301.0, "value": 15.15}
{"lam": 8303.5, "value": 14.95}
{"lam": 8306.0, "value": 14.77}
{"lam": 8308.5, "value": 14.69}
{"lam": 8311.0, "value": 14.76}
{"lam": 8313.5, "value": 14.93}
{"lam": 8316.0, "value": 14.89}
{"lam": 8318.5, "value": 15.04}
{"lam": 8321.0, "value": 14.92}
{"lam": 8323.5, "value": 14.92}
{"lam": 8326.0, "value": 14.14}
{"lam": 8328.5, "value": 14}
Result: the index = 15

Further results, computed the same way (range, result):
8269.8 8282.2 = 15.1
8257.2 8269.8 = 15.2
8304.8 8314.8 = 14.8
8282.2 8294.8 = 15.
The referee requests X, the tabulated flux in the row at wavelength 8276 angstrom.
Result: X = 15.09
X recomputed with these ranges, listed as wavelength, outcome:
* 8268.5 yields 15.08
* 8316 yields 14.89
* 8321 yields 14.92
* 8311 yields 14.76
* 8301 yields 15.15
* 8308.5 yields 14.69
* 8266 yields 15.33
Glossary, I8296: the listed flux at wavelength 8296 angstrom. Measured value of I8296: 14.93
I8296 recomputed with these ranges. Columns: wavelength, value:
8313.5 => 14.93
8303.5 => 14.95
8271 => 14.91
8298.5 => 15.05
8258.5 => 15.1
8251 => 15.15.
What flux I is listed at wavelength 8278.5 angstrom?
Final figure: 15.17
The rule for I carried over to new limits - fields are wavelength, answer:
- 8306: 14.77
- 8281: 15.41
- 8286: 15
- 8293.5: 14.77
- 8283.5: 15.18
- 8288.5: 14.94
